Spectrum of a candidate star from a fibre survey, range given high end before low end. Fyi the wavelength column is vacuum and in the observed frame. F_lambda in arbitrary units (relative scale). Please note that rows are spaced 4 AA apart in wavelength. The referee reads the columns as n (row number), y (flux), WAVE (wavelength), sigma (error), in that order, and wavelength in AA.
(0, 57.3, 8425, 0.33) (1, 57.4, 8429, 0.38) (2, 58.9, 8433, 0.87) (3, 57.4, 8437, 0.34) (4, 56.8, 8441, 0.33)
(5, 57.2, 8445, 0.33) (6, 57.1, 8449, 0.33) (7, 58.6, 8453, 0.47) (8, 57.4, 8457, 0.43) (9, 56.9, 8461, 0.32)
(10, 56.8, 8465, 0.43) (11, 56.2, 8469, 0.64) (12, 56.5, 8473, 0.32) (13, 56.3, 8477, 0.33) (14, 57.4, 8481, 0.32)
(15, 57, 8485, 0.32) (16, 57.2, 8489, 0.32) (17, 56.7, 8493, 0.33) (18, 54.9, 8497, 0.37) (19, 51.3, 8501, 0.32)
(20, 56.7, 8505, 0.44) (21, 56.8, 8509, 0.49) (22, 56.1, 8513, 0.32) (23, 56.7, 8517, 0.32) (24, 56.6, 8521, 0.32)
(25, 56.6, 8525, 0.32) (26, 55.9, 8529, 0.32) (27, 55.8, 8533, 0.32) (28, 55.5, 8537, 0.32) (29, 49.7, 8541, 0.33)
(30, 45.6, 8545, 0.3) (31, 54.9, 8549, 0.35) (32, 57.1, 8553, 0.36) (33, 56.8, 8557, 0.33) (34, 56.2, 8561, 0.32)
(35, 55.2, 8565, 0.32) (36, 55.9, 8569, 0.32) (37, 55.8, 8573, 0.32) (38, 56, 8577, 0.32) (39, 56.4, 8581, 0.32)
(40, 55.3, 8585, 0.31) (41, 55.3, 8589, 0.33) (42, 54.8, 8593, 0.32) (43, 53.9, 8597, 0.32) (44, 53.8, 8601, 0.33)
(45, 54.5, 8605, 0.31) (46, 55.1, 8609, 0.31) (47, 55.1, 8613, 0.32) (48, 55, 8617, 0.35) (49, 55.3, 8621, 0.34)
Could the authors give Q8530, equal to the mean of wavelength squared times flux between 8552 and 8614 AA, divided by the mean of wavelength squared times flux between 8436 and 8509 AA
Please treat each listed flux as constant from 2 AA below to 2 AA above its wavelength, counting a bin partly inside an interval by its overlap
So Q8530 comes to 1.01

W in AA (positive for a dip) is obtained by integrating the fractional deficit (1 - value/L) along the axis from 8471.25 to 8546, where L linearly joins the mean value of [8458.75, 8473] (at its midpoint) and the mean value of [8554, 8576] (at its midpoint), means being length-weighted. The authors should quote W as 1.4 AA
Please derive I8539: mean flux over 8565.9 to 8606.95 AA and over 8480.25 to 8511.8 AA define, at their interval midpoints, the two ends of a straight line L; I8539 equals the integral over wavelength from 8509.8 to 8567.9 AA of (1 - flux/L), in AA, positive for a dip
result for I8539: 0.6 AA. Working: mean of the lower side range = 55.9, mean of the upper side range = 55.2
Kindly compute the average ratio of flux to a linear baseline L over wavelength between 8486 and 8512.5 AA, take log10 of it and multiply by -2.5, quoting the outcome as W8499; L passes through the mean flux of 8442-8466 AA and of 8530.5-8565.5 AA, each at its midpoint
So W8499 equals 0.00 mag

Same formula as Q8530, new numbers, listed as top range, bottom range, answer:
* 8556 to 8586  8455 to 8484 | 1.01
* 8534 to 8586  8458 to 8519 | 0.99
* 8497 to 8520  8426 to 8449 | 0.98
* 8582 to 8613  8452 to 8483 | 0.99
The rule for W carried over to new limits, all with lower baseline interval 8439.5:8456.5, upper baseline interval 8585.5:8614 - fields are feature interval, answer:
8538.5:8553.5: 1.1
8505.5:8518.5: -0.1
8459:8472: 0.1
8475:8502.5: 0.4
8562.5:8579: -0.2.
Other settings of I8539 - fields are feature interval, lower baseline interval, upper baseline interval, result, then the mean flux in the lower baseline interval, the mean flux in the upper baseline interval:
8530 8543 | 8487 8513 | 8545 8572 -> 0.4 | 55.6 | 55.2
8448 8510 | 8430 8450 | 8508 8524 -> 0.6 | 57.5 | 56.5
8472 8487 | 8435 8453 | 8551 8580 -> 0.0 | 57.3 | 56.2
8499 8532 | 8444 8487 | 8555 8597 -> 0.3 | 57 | 55.7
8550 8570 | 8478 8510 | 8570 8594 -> -0.2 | 56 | 55.6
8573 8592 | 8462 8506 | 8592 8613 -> -0.3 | 56.1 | 54.5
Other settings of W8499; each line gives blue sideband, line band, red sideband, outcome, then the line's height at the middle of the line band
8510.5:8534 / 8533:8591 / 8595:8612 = 0.01 mag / 55.4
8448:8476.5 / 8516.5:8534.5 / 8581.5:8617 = -0.01 mag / 56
